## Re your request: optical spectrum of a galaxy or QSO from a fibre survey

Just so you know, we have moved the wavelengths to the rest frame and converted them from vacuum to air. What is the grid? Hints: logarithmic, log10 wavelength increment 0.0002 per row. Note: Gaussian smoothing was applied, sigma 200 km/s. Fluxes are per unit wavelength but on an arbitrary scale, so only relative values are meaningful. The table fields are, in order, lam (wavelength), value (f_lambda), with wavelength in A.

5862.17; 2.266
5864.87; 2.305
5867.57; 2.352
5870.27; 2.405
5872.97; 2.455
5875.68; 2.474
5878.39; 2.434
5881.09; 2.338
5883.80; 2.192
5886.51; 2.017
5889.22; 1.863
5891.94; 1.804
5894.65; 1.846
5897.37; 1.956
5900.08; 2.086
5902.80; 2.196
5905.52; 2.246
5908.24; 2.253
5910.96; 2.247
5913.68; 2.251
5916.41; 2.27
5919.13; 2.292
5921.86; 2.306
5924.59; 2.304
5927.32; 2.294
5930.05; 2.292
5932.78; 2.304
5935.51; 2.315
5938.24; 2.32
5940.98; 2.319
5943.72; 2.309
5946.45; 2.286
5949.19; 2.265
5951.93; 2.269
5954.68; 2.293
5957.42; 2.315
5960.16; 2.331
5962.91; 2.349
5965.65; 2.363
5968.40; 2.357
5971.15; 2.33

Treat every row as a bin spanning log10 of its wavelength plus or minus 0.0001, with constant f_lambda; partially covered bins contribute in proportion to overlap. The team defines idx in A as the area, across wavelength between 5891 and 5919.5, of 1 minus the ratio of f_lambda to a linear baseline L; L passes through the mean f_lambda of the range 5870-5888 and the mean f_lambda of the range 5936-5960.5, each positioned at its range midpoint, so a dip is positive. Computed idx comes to 2.3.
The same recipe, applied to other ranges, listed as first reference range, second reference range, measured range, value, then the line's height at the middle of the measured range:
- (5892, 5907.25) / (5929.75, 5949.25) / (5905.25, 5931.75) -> -1.3 A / 2.17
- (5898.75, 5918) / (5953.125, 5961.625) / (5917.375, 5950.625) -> -0.5 A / 2.27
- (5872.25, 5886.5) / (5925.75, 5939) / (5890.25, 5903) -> 2.0 A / 2.33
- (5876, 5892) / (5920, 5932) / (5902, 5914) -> 0.0 A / 2.24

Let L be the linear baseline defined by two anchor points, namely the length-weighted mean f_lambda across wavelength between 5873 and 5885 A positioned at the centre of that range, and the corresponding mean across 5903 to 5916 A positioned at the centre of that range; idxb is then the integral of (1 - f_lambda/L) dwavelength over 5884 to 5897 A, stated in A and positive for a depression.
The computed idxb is 2.3 A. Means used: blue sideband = 2.37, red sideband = 2.25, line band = 1.91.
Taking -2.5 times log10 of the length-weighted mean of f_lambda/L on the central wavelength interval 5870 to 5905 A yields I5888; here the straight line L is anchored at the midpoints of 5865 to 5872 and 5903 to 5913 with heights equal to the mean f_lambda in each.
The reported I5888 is 0.08 mag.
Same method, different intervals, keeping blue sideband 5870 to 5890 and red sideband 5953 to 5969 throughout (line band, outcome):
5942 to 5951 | 0.02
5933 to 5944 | 0.00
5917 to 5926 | 0.00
